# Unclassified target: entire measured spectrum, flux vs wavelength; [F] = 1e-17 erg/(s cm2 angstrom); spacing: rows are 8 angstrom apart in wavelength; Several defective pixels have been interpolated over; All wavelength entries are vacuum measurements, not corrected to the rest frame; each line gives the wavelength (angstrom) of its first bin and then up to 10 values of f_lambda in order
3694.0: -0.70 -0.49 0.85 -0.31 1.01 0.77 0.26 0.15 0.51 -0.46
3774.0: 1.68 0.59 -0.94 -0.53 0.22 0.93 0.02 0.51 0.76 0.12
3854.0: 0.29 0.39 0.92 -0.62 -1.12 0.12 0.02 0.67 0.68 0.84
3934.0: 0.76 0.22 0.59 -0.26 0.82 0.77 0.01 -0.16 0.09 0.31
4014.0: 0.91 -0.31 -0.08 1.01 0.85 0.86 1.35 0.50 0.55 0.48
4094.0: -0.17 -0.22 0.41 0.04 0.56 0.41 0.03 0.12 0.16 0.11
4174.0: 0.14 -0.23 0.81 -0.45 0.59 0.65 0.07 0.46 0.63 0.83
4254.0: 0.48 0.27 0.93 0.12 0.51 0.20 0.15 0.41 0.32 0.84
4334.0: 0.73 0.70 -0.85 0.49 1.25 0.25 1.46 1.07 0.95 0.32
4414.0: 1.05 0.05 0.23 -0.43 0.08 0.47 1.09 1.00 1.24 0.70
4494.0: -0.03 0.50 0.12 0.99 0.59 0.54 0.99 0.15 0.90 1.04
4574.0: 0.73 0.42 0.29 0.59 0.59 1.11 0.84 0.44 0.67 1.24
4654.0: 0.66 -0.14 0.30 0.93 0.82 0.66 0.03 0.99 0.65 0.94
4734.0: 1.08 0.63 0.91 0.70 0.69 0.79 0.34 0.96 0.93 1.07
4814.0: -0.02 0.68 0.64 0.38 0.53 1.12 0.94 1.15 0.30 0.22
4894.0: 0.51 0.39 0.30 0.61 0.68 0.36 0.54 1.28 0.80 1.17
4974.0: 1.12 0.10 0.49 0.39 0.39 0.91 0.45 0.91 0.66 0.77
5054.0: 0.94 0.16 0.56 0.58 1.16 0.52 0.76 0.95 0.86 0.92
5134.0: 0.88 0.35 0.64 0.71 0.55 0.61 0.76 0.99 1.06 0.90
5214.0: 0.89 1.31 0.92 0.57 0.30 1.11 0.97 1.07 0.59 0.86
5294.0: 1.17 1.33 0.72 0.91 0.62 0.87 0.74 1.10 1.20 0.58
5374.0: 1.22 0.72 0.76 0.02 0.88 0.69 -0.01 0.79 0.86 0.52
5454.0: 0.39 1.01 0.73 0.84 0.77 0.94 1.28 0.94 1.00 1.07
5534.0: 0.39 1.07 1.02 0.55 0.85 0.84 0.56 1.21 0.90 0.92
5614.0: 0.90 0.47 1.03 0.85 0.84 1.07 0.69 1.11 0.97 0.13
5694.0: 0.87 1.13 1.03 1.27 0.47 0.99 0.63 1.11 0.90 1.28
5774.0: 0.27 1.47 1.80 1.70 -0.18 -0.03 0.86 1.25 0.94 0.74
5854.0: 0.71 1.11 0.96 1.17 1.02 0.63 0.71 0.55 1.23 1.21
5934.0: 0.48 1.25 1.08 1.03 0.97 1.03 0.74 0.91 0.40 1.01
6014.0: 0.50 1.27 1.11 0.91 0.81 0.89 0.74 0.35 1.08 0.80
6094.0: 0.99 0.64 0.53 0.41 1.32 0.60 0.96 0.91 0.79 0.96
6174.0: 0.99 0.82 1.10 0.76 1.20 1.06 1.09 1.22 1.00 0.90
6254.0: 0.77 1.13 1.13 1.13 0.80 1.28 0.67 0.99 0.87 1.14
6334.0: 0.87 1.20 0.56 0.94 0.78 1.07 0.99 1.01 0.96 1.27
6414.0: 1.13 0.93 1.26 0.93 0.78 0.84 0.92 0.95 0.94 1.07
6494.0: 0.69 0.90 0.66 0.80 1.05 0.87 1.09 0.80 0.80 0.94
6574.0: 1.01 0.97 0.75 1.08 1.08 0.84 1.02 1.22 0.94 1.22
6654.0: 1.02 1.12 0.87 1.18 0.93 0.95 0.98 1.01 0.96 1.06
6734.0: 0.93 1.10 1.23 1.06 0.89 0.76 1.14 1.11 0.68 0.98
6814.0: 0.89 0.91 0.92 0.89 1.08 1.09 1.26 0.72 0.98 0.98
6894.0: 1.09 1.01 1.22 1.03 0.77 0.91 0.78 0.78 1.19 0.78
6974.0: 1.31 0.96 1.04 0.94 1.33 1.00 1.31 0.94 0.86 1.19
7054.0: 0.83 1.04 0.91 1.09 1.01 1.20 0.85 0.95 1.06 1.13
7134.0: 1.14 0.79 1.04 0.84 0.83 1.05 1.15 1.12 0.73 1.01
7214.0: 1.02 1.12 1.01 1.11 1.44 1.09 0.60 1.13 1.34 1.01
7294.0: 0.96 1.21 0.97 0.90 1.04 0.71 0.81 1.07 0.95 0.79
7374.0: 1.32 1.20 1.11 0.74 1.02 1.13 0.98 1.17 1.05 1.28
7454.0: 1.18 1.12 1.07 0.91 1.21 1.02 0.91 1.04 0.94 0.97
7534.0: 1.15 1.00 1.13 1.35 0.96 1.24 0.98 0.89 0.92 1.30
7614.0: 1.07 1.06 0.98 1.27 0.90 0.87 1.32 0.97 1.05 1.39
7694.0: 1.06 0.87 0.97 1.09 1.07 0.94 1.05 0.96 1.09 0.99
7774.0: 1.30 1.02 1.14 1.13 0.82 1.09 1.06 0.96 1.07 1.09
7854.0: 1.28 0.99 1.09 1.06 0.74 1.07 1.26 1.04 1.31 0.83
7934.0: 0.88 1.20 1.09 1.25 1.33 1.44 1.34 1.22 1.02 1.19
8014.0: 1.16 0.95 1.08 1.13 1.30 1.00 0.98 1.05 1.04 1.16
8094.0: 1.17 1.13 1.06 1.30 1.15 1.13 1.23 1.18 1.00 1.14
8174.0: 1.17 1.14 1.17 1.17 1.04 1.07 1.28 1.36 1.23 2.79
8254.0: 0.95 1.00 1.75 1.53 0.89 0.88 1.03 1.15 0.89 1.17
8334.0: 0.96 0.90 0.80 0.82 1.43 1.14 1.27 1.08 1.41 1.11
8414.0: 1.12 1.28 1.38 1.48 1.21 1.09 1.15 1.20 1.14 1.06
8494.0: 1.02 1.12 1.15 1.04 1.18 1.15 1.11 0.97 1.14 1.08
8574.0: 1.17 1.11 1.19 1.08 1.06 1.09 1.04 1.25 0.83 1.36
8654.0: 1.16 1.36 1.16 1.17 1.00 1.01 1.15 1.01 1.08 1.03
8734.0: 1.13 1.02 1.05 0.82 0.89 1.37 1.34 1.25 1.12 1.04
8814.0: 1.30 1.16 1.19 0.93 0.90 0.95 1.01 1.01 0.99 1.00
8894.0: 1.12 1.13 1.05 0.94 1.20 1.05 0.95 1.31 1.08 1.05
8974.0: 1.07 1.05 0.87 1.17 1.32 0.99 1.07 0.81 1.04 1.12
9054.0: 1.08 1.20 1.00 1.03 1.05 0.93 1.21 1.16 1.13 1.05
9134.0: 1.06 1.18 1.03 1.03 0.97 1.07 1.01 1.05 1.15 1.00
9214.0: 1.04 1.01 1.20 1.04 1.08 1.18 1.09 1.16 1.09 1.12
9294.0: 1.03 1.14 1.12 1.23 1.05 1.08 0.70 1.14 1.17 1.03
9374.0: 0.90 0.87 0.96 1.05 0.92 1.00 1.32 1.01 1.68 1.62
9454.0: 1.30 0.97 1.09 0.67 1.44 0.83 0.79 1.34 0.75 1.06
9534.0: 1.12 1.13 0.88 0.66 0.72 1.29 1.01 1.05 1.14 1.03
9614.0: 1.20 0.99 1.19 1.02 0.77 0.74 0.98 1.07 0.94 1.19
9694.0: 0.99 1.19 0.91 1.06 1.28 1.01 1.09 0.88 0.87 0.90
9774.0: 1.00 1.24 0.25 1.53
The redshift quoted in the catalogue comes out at 0.26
